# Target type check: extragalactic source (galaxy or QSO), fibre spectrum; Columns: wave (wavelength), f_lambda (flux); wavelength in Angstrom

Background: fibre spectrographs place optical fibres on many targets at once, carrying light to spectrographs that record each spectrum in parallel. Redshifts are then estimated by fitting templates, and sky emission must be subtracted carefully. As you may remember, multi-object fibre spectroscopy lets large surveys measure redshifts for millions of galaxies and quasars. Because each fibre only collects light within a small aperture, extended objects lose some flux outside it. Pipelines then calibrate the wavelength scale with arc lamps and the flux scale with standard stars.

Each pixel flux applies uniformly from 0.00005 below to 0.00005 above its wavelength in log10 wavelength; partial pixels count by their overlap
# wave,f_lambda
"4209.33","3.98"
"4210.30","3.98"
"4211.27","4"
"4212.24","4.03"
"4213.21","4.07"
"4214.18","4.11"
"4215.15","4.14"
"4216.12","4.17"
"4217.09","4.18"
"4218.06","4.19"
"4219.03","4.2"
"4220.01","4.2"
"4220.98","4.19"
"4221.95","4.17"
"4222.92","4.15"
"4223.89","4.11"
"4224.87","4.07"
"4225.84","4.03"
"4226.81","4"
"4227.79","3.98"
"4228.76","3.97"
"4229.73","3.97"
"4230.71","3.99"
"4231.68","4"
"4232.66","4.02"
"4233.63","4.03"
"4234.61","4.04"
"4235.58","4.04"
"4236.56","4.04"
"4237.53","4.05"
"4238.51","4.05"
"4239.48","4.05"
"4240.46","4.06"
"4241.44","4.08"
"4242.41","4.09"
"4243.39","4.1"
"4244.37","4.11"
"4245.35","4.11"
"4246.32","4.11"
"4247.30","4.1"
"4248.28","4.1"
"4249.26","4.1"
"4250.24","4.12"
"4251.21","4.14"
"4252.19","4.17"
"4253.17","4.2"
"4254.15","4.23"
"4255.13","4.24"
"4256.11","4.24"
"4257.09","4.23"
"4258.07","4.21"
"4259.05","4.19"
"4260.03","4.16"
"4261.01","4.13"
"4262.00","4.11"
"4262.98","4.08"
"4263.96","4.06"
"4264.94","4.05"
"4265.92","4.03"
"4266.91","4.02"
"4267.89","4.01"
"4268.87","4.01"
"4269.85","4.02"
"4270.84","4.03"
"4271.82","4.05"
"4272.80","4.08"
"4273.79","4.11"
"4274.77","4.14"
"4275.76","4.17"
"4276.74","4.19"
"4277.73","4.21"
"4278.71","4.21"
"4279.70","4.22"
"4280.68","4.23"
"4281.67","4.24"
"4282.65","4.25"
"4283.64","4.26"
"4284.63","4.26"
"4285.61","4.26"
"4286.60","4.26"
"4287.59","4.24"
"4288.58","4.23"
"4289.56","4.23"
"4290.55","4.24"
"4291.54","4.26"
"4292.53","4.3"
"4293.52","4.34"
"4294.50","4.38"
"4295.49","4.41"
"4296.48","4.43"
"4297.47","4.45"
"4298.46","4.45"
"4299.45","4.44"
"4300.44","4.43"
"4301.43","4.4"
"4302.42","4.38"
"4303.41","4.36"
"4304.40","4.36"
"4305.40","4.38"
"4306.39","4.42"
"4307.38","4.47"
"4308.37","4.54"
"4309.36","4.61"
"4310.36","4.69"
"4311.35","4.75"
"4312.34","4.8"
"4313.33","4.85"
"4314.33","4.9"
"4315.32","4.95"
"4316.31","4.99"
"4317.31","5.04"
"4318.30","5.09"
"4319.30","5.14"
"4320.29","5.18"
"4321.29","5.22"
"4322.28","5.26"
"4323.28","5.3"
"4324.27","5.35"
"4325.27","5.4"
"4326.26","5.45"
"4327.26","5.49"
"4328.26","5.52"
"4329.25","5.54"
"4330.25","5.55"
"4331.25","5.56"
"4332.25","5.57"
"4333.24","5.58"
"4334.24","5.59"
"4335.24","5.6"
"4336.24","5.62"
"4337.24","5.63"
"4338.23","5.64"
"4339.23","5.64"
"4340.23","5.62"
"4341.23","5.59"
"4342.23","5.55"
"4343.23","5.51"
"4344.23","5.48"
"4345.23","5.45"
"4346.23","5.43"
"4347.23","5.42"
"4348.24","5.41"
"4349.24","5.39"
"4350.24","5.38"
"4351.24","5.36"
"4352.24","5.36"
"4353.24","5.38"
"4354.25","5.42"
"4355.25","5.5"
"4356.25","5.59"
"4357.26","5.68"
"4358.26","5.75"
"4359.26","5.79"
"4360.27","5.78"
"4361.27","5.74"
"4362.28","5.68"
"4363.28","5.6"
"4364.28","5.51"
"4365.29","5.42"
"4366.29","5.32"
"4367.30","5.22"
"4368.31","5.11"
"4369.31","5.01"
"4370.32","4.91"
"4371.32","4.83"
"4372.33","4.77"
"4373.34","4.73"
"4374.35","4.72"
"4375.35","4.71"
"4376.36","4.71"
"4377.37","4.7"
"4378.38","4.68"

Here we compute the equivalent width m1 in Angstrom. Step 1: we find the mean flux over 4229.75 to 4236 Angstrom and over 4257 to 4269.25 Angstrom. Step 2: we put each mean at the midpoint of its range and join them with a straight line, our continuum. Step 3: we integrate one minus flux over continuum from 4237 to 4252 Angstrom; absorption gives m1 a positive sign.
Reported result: -0.2 Angstrom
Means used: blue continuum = 4.01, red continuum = 4.1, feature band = 4.09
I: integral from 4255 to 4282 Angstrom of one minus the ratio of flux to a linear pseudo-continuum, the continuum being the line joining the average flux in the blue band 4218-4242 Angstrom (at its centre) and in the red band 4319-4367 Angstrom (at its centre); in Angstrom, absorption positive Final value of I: 2.5 Angstrom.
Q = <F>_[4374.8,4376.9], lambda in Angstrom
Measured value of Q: 4.72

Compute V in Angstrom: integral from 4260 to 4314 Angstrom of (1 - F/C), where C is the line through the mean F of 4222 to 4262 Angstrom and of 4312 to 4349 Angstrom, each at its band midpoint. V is 5.2 Angstrom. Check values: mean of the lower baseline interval 4.1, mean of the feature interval 4.29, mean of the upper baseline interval 5.38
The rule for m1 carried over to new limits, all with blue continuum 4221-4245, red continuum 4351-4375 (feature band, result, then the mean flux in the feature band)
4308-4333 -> -1.2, 5.16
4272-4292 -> 1.4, 4.21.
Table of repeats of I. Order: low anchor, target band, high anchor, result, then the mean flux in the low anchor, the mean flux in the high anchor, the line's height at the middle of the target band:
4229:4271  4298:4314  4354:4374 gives 0.6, 4.09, 5.36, 4.71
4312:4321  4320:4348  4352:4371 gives -1.7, 5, 5.46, 5.18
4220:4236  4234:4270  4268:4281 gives -0.1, 4.05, 4.13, 4.09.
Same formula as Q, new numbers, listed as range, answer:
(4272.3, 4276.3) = 4.13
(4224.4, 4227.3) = 4.04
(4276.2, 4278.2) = 4.2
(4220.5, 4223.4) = 4.18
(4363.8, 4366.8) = 5.41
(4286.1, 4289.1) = 4.24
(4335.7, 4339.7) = 5.64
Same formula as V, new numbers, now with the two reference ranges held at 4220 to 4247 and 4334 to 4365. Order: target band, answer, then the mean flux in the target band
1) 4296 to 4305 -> 0.93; 4.41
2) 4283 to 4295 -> 1.26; 4.27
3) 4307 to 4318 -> 0.62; 4.79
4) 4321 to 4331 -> -0.32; 5.42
